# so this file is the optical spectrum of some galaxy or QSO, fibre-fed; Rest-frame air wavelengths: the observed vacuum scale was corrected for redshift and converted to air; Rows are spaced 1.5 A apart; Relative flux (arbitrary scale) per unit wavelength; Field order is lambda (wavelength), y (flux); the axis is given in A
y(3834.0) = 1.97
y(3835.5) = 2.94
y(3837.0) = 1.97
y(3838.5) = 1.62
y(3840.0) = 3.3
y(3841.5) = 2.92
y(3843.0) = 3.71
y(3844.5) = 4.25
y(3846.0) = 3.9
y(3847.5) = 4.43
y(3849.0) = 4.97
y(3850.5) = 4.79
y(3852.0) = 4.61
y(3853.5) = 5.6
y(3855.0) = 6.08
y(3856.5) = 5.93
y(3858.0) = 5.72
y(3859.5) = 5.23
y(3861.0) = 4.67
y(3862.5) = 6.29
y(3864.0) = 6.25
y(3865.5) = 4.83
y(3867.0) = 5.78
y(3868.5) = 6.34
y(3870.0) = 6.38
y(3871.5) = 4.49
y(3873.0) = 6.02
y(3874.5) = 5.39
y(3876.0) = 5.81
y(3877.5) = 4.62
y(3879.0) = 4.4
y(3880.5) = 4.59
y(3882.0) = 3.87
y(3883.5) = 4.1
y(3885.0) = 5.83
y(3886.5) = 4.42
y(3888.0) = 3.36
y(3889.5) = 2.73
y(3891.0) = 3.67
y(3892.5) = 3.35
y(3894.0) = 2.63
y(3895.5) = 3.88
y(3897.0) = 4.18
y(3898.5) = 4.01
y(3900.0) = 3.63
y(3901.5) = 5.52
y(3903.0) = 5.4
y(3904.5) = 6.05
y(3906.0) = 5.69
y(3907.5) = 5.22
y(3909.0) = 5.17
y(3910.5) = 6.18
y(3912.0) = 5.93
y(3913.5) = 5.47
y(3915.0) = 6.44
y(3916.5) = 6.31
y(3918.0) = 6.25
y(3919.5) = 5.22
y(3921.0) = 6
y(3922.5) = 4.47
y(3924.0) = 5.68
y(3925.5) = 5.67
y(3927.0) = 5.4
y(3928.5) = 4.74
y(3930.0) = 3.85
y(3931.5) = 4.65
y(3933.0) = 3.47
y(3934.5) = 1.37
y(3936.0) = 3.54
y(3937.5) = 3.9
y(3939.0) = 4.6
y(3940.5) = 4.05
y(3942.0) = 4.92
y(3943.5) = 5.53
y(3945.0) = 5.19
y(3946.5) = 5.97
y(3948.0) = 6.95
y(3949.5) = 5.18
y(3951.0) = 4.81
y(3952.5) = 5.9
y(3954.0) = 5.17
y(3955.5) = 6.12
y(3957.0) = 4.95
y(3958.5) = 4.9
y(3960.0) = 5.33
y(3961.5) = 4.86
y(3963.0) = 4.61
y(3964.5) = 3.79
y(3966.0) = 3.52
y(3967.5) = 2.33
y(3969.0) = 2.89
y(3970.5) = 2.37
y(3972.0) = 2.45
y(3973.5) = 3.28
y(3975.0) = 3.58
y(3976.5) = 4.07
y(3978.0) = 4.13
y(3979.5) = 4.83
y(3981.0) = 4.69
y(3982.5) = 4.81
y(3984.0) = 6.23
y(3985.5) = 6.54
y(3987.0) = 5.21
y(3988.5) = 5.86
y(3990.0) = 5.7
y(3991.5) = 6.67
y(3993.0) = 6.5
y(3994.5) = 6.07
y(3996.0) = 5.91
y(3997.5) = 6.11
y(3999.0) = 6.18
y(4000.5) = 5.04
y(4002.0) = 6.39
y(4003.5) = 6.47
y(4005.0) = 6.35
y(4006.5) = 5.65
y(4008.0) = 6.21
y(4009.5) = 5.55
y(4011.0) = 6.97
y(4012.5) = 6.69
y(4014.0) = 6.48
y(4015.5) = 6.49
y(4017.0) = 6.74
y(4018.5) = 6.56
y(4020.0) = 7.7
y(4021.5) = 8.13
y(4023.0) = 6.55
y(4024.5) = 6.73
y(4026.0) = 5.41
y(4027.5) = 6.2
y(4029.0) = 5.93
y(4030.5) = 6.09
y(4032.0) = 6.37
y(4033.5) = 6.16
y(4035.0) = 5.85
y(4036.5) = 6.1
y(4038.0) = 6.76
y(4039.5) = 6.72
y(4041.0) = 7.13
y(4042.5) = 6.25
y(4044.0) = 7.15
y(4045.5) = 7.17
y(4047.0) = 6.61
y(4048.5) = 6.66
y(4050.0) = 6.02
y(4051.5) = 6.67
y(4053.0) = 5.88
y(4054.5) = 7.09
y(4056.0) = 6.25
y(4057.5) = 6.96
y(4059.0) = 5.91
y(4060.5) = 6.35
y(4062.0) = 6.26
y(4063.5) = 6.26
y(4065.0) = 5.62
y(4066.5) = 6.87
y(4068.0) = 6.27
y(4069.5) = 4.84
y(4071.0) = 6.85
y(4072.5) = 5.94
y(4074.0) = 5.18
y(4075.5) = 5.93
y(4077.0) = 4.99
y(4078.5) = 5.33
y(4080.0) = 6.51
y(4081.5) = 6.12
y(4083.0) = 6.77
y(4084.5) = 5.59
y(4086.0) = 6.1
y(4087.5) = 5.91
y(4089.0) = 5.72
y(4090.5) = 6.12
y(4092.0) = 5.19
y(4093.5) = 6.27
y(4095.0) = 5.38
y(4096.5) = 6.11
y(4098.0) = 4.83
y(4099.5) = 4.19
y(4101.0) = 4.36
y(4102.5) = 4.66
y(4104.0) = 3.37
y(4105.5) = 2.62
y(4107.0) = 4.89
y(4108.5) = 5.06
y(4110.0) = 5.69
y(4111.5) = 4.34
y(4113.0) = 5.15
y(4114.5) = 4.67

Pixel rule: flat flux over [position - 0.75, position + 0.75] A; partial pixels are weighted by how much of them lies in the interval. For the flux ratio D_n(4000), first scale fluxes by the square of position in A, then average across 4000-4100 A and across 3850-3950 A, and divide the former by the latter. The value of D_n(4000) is 1.35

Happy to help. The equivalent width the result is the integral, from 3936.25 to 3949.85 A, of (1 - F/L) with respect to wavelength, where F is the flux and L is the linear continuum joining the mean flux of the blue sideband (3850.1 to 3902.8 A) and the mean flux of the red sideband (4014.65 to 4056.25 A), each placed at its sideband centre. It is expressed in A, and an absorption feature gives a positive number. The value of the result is 1.17 A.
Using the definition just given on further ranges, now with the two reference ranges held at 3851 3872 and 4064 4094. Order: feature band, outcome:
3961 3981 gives 7.4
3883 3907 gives 5.7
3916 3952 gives 5.0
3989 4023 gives -3.4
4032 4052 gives -2.4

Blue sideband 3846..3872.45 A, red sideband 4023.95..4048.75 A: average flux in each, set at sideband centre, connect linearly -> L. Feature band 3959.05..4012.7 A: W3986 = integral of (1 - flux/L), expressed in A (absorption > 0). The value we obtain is 9.2 A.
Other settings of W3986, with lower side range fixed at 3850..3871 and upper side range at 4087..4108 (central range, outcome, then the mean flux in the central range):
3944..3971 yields 3.0 A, 4.74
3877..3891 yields 3.4 A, 4.18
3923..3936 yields 2.7 A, 4.31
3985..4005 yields -3.1 A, 6.06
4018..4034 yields -4.3 A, 6.54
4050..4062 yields -3.1 A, 6.41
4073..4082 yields -1.2 A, 5.67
